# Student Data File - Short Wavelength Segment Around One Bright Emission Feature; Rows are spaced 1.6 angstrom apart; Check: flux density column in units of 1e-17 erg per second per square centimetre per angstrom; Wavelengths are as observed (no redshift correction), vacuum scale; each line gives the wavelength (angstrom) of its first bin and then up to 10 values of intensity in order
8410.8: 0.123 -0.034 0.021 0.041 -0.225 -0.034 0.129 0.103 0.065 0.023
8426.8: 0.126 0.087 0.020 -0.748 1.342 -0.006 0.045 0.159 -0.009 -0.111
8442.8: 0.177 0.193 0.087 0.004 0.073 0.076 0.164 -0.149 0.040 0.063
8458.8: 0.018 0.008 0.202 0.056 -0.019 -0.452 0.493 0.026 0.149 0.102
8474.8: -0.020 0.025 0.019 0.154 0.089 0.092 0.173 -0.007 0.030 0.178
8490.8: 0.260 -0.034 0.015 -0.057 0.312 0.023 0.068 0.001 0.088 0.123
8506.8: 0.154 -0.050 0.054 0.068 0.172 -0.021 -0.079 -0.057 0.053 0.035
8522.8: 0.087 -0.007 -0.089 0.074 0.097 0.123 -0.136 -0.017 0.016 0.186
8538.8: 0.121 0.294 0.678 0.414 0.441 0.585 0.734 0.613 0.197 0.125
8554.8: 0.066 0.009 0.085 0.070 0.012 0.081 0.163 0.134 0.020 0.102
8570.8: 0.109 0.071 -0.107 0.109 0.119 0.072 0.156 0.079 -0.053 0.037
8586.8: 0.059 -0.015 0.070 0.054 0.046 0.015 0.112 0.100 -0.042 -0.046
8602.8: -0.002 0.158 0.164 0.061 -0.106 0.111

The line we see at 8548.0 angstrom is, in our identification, [O II]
